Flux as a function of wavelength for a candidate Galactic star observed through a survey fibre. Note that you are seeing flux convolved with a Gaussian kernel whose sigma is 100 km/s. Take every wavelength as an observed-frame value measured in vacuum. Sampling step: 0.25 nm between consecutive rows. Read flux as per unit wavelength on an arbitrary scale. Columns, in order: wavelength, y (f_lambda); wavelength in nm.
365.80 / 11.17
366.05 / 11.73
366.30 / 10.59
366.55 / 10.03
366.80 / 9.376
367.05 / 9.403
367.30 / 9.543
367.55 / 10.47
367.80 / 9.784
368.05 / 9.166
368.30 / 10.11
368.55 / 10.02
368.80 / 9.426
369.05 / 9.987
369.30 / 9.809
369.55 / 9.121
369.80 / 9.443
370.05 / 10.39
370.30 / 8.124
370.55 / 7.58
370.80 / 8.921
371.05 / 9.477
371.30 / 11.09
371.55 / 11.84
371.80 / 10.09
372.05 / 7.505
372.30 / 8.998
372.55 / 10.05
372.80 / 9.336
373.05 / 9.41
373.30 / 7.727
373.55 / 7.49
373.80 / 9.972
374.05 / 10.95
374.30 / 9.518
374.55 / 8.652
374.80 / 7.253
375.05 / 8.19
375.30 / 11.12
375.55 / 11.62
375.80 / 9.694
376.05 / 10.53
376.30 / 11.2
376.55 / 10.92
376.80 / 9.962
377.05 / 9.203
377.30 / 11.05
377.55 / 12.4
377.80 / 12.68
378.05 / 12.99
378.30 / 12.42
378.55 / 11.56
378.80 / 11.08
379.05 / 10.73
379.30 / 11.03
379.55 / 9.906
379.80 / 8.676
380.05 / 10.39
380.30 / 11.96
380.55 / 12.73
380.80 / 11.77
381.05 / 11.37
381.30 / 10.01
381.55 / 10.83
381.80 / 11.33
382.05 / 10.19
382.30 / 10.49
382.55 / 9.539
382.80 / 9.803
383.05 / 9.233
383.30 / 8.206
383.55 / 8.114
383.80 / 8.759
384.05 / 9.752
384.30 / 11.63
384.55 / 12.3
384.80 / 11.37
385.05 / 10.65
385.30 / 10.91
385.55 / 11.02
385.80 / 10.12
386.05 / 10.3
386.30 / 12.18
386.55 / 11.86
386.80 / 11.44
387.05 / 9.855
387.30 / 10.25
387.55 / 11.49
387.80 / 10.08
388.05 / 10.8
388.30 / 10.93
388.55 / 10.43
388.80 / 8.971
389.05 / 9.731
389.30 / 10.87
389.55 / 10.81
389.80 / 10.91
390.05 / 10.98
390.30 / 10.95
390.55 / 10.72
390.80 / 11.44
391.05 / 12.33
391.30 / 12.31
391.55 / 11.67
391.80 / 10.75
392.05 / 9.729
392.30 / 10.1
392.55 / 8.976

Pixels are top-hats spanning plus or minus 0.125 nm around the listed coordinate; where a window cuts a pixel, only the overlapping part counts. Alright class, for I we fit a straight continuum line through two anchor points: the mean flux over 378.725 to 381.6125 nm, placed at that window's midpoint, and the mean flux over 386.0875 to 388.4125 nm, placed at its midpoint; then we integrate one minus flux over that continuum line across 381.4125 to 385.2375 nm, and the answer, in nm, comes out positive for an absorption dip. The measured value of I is 0.26 nm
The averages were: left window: 10.9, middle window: 10.2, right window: 11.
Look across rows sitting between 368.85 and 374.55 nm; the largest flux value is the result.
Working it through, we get 11.84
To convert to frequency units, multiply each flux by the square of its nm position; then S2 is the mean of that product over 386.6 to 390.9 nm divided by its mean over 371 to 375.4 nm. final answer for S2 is 1.23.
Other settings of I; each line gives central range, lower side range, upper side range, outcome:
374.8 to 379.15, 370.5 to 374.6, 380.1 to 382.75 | -0.31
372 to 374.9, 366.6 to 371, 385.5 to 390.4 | 0.24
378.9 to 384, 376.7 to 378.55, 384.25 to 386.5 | 0.50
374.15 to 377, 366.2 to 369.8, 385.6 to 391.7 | 0.09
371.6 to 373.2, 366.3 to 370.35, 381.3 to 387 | 0.09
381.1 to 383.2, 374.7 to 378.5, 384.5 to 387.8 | 0.14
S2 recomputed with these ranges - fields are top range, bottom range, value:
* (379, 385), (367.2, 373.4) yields 1.17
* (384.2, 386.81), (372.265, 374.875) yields 1.32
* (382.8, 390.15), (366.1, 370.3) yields 1.18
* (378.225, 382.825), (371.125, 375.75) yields 1.19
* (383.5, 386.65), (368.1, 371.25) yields 1.24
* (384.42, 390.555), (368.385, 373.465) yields 1.25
